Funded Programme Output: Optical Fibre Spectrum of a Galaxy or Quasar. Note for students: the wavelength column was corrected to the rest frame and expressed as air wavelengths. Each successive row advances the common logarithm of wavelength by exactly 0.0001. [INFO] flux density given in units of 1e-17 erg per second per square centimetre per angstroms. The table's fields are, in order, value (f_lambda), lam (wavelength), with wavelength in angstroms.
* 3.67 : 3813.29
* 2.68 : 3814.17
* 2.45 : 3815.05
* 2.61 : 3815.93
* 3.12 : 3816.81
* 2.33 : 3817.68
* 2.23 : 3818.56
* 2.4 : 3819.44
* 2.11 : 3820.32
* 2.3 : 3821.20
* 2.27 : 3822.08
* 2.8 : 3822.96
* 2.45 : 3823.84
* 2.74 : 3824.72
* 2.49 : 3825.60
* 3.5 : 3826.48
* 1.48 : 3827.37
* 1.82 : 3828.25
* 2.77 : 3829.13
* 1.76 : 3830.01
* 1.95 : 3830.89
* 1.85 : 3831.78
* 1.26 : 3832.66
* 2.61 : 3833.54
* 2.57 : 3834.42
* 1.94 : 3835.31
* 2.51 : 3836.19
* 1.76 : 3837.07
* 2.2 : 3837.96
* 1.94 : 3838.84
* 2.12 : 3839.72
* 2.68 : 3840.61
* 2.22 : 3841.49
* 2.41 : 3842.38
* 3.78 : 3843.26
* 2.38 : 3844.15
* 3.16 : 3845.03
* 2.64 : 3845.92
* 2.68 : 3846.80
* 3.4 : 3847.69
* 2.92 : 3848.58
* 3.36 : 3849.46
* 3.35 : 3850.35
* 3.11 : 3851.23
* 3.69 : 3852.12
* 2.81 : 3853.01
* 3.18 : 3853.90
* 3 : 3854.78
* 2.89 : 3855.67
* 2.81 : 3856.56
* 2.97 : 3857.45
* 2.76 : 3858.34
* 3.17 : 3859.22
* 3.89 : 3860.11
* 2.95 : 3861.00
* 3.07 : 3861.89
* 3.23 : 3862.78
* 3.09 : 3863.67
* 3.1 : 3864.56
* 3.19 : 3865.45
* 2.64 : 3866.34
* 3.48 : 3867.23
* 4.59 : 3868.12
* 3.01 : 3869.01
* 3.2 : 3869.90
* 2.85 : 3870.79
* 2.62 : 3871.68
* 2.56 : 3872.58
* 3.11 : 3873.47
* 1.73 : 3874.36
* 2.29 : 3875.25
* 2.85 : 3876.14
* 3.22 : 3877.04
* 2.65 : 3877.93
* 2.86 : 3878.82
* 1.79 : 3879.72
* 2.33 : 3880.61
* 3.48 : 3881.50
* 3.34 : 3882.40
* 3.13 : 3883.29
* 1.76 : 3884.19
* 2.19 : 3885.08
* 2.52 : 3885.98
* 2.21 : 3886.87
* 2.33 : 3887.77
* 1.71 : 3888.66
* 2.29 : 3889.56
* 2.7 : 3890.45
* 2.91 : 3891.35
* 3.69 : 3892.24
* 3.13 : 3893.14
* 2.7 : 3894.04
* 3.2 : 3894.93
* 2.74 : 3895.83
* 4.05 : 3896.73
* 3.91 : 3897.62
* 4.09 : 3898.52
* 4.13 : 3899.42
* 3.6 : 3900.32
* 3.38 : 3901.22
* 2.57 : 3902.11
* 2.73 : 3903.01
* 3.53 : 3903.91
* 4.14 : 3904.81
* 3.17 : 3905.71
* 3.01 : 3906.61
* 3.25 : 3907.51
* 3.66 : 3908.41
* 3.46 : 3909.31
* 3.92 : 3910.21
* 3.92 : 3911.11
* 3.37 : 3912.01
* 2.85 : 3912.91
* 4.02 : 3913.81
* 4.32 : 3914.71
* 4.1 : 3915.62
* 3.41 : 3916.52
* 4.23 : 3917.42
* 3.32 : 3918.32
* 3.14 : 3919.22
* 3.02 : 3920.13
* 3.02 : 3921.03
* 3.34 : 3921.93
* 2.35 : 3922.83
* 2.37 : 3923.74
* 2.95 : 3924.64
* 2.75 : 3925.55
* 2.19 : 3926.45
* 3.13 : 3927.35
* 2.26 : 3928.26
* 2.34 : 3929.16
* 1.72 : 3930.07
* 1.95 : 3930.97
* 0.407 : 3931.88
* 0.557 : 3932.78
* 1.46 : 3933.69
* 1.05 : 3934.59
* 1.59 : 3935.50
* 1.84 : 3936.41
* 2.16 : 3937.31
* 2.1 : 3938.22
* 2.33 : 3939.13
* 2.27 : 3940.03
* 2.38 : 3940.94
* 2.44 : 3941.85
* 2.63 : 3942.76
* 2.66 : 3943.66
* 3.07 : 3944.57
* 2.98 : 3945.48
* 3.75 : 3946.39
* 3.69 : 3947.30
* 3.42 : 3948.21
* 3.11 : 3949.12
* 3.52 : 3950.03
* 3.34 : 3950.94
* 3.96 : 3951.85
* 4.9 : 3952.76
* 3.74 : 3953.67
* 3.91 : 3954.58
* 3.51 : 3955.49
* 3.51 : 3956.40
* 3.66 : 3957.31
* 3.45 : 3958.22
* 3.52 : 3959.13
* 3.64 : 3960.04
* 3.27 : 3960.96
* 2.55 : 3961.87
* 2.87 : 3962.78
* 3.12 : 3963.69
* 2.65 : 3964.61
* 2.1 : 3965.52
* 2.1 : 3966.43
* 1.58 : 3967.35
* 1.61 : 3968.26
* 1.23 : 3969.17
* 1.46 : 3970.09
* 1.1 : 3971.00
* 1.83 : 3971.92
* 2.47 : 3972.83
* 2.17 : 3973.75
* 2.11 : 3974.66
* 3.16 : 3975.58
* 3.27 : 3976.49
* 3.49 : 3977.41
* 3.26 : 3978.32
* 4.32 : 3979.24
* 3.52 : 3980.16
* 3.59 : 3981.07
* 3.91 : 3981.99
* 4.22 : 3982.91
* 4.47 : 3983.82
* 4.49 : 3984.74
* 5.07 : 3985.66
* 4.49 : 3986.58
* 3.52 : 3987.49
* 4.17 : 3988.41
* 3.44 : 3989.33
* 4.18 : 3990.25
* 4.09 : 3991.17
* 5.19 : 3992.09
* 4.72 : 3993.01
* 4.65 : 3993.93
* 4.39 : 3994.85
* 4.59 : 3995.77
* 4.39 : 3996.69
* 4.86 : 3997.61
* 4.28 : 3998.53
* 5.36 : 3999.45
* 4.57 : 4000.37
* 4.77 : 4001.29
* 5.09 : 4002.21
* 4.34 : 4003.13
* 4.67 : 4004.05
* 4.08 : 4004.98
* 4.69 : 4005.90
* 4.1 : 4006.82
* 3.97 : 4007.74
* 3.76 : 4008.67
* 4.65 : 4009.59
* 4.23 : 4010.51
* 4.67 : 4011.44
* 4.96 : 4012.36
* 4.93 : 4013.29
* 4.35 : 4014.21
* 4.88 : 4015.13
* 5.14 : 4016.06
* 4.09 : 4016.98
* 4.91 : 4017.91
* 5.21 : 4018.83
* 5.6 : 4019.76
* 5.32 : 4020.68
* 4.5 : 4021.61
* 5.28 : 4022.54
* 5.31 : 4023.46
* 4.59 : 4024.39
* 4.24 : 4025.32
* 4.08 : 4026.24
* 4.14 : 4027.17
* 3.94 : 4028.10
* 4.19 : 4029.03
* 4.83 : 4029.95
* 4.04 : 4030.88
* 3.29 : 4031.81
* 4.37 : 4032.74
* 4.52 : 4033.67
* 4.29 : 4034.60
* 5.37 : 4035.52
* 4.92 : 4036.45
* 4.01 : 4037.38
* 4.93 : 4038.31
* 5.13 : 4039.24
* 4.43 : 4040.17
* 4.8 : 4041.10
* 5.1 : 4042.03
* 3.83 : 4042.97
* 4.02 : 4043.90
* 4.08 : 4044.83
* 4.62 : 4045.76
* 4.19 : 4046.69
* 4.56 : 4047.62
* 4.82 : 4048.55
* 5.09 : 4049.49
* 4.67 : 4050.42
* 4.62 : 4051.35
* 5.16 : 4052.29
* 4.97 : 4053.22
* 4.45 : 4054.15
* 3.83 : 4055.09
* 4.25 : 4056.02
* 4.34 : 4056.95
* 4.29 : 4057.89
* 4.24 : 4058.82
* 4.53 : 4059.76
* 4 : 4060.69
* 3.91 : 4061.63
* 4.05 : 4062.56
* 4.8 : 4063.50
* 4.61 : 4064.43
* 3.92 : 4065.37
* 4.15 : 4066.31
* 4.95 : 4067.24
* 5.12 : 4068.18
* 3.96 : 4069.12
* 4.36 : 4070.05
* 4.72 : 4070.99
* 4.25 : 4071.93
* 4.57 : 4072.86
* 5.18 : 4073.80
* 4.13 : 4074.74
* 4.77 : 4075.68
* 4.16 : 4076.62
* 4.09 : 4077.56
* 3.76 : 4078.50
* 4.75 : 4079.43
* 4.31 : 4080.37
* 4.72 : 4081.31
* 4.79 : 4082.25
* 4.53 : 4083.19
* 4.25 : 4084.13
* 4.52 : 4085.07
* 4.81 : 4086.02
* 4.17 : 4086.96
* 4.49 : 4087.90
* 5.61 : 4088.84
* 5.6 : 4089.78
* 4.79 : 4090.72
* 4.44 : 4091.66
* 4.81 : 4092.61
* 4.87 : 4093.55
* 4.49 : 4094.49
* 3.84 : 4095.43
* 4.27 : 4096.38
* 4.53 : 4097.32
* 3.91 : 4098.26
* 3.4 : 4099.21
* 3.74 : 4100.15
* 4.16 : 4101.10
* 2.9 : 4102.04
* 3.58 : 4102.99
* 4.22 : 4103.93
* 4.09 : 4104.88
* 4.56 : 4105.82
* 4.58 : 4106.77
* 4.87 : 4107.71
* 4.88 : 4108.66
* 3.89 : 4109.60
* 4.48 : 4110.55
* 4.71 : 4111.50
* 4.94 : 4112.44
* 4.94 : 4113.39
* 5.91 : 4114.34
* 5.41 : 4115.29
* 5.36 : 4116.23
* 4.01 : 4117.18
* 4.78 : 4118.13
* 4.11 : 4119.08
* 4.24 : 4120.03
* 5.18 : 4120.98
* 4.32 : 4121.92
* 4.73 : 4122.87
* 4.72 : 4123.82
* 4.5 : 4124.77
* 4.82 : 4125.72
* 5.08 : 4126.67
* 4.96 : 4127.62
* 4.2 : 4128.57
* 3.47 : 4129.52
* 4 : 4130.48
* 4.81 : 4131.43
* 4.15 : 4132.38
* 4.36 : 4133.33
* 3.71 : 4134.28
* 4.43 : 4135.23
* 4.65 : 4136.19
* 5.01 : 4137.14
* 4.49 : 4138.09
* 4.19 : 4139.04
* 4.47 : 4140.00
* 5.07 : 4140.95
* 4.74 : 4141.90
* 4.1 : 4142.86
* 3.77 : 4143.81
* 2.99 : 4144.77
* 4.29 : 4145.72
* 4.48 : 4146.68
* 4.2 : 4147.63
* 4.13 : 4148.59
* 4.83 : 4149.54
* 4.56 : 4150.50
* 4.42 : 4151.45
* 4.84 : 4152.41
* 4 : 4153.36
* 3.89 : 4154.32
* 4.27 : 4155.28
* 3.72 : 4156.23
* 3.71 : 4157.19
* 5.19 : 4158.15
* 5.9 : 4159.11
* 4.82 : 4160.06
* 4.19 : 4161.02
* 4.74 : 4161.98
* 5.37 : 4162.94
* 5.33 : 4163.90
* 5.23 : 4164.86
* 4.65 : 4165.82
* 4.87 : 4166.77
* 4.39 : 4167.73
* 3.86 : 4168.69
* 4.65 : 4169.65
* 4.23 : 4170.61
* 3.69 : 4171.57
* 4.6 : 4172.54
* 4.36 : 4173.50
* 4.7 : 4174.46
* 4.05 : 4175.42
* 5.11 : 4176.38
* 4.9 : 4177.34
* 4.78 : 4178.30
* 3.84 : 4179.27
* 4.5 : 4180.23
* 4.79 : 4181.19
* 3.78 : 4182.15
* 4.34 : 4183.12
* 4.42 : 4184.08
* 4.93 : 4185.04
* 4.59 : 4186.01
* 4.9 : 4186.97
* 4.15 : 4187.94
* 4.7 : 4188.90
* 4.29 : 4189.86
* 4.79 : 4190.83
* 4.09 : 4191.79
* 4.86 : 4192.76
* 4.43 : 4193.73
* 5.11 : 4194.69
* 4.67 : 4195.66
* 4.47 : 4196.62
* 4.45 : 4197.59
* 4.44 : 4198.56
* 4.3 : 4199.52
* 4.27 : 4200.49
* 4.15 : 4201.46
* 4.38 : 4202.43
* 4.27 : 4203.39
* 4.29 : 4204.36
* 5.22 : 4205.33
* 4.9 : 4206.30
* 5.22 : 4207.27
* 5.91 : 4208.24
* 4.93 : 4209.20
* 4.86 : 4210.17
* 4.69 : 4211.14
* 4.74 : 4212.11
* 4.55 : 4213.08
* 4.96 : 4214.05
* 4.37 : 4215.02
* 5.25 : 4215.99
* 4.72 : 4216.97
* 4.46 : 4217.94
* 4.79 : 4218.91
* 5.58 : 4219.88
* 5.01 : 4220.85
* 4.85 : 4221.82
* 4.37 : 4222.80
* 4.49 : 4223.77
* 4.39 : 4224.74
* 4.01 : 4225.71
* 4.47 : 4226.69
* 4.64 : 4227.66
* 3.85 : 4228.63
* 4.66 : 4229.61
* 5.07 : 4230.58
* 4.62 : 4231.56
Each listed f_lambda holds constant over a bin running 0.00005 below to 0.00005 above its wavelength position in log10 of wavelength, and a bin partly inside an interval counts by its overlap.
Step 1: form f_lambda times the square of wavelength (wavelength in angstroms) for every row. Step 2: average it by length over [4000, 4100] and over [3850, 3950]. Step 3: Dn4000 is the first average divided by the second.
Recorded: 1.67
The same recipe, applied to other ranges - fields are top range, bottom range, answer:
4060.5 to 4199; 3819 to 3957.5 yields 1.77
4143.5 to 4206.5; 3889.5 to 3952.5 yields 1.72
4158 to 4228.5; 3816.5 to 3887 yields 2.04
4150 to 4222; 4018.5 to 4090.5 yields 1.09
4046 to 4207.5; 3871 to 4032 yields 1.44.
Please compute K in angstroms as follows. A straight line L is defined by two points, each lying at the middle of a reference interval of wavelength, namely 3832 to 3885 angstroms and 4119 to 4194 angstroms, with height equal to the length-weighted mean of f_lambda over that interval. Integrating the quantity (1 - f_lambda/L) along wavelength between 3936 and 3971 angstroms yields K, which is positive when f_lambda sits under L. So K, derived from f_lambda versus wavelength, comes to 4.9 angstroms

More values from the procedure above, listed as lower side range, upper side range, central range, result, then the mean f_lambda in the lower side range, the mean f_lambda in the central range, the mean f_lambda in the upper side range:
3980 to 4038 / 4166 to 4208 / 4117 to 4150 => 0.8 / 4.49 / 4.4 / 4.51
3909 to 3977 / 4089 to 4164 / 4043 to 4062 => -3.2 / 2.78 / 4.42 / 4.47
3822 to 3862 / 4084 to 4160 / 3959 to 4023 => -4.3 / 2.65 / 3.88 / 4.46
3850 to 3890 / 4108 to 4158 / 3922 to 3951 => 7.8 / 2.86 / 2.4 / 4.47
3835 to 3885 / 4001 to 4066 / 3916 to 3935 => 5.6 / 2.85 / 2.44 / 4.52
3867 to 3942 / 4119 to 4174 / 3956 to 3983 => 3.9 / 2.84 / 2.8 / 4.46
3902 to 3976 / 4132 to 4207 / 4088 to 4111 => -2.2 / 2.82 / 4.36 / 4.48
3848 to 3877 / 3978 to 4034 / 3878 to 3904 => 3.2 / 3.05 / 2.92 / 4.45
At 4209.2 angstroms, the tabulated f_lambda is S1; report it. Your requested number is 4.93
